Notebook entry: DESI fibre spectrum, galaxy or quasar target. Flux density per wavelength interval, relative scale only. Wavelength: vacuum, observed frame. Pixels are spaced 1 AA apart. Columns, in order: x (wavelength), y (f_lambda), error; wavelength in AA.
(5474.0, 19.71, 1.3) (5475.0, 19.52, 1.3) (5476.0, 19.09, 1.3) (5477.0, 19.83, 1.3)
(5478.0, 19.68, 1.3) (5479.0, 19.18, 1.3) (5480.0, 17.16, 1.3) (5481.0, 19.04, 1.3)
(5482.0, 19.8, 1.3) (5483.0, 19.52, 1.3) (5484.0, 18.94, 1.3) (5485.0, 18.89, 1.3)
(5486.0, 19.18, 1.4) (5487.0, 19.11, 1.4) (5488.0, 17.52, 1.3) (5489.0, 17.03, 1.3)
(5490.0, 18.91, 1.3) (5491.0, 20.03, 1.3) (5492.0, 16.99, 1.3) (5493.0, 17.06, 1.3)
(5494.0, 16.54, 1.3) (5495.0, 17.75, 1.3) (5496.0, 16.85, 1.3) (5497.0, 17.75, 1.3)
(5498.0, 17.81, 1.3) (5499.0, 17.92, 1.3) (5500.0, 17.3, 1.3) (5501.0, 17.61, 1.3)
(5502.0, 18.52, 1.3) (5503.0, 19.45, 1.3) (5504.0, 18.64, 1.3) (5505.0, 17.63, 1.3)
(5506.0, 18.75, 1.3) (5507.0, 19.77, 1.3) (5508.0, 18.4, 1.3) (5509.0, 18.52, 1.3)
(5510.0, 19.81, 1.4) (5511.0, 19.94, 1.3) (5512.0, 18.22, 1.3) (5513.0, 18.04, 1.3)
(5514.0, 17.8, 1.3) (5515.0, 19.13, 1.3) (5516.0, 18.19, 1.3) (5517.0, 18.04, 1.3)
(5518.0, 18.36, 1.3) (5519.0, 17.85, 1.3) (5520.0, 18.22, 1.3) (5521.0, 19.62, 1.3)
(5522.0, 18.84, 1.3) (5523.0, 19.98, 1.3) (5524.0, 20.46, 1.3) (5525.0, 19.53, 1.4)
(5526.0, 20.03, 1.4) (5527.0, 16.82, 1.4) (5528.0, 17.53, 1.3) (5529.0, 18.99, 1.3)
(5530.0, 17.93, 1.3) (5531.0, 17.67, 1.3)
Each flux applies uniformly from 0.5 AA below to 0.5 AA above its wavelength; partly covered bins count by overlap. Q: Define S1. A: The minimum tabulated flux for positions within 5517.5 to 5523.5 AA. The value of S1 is 17.85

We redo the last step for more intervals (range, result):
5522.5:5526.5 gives 19.53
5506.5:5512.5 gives 18.22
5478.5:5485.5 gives 17.16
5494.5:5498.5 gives 16.85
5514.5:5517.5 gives 18.04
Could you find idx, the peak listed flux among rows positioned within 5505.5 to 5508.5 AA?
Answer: 19.77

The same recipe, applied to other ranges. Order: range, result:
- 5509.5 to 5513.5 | 19.94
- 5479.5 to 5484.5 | 19.8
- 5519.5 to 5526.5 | 20.46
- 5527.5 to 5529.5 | 18.99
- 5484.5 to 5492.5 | 20.03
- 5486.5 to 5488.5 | 19.11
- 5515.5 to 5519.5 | 18.36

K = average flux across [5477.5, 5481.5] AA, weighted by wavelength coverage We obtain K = 18.8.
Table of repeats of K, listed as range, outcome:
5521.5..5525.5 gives 19.7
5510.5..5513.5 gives 18.7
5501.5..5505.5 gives 18.6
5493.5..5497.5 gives 17.2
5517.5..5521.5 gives 18.5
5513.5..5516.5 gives 18.4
